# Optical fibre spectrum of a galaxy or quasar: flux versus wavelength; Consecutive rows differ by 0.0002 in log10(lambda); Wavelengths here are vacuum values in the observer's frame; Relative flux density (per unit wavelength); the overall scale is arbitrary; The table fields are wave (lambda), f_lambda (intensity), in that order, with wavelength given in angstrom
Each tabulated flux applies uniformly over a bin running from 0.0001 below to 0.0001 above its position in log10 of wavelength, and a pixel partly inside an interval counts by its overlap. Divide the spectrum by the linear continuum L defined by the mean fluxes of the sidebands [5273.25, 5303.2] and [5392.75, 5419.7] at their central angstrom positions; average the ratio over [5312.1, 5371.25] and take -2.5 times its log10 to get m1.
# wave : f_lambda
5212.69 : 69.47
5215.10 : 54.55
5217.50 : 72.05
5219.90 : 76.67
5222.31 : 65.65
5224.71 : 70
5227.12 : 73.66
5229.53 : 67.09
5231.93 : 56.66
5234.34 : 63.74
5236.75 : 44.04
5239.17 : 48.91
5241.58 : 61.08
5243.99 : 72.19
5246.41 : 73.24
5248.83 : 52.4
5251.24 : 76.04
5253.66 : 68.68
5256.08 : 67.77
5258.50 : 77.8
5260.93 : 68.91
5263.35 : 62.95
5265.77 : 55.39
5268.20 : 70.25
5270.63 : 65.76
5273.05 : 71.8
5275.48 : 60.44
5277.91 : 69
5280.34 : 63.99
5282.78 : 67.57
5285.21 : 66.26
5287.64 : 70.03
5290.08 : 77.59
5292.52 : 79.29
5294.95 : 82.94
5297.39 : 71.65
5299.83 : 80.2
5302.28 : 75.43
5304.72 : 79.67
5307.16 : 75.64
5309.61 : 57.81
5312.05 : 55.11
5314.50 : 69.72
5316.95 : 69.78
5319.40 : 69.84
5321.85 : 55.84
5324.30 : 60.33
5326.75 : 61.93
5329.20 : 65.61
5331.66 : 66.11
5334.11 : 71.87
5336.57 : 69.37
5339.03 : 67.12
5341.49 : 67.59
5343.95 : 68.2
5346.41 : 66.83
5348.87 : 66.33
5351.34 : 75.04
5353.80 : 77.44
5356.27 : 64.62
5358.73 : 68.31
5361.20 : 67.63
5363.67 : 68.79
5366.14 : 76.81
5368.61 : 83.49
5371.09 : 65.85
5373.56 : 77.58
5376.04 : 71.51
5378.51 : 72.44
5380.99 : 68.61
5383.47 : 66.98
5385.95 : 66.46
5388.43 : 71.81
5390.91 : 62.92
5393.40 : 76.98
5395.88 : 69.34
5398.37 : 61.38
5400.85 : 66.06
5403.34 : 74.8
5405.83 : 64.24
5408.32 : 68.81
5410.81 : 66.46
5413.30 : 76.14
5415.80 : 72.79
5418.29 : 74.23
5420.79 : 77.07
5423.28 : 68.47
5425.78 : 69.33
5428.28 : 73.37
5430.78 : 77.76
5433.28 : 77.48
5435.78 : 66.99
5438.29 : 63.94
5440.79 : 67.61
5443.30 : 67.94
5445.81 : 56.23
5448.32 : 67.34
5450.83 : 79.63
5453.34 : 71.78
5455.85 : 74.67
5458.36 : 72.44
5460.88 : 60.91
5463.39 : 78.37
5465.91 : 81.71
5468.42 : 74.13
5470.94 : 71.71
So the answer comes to 0.04 mag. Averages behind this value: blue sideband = 72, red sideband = 70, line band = 68.3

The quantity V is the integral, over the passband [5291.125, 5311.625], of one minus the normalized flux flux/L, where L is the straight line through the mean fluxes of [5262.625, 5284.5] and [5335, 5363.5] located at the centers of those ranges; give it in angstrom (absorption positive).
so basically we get -2.4 angstrom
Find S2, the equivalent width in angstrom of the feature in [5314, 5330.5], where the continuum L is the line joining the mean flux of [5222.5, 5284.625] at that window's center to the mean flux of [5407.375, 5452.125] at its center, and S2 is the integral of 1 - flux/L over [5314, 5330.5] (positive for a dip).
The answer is 0.7 angstrom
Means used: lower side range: 65.2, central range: 64.5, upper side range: 70.7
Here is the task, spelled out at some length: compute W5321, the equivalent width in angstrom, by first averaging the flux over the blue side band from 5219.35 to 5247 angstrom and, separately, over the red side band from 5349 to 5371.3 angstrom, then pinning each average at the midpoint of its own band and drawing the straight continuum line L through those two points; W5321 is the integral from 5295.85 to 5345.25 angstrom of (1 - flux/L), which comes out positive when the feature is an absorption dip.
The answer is 1.0 angstrom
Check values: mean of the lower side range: 63.9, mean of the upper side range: 72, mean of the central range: 68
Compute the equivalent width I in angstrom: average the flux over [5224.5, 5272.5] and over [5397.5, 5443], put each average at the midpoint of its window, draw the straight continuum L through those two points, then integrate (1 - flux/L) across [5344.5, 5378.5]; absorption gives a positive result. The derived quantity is -1.5 angstrom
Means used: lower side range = 64.8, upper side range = 70.4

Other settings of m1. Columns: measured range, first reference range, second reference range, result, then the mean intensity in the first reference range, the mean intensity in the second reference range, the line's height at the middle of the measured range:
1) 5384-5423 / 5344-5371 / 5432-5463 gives 0.00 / 71.1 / 69.2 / 70.1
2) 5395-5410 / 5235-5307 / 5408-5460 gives 0.05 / 68.4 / 70.9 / 70.4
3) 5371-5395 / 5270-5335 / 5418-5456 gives -0.01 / 68.9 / 70.7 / 70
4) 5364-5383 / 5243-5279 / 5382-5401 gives -0.08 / 67.5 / 67.9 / 67.8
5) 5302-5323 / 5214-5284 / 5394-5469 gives 0.00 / 65.5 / 70.8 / 67.3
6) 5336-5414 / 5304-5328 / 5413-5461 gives -0.03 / 65.3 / 70.9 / 68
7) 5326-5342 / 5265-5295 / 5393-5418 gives 0.03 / 68.9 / 69.6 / 69.2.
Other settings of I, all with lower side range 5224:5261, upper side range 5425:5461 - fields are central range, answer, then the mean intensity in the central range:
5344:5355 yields -0.5 angstrom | 71.1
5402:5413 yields 0.0 angstrom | 69.2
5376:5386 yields -0.1 angstrom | 69.3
